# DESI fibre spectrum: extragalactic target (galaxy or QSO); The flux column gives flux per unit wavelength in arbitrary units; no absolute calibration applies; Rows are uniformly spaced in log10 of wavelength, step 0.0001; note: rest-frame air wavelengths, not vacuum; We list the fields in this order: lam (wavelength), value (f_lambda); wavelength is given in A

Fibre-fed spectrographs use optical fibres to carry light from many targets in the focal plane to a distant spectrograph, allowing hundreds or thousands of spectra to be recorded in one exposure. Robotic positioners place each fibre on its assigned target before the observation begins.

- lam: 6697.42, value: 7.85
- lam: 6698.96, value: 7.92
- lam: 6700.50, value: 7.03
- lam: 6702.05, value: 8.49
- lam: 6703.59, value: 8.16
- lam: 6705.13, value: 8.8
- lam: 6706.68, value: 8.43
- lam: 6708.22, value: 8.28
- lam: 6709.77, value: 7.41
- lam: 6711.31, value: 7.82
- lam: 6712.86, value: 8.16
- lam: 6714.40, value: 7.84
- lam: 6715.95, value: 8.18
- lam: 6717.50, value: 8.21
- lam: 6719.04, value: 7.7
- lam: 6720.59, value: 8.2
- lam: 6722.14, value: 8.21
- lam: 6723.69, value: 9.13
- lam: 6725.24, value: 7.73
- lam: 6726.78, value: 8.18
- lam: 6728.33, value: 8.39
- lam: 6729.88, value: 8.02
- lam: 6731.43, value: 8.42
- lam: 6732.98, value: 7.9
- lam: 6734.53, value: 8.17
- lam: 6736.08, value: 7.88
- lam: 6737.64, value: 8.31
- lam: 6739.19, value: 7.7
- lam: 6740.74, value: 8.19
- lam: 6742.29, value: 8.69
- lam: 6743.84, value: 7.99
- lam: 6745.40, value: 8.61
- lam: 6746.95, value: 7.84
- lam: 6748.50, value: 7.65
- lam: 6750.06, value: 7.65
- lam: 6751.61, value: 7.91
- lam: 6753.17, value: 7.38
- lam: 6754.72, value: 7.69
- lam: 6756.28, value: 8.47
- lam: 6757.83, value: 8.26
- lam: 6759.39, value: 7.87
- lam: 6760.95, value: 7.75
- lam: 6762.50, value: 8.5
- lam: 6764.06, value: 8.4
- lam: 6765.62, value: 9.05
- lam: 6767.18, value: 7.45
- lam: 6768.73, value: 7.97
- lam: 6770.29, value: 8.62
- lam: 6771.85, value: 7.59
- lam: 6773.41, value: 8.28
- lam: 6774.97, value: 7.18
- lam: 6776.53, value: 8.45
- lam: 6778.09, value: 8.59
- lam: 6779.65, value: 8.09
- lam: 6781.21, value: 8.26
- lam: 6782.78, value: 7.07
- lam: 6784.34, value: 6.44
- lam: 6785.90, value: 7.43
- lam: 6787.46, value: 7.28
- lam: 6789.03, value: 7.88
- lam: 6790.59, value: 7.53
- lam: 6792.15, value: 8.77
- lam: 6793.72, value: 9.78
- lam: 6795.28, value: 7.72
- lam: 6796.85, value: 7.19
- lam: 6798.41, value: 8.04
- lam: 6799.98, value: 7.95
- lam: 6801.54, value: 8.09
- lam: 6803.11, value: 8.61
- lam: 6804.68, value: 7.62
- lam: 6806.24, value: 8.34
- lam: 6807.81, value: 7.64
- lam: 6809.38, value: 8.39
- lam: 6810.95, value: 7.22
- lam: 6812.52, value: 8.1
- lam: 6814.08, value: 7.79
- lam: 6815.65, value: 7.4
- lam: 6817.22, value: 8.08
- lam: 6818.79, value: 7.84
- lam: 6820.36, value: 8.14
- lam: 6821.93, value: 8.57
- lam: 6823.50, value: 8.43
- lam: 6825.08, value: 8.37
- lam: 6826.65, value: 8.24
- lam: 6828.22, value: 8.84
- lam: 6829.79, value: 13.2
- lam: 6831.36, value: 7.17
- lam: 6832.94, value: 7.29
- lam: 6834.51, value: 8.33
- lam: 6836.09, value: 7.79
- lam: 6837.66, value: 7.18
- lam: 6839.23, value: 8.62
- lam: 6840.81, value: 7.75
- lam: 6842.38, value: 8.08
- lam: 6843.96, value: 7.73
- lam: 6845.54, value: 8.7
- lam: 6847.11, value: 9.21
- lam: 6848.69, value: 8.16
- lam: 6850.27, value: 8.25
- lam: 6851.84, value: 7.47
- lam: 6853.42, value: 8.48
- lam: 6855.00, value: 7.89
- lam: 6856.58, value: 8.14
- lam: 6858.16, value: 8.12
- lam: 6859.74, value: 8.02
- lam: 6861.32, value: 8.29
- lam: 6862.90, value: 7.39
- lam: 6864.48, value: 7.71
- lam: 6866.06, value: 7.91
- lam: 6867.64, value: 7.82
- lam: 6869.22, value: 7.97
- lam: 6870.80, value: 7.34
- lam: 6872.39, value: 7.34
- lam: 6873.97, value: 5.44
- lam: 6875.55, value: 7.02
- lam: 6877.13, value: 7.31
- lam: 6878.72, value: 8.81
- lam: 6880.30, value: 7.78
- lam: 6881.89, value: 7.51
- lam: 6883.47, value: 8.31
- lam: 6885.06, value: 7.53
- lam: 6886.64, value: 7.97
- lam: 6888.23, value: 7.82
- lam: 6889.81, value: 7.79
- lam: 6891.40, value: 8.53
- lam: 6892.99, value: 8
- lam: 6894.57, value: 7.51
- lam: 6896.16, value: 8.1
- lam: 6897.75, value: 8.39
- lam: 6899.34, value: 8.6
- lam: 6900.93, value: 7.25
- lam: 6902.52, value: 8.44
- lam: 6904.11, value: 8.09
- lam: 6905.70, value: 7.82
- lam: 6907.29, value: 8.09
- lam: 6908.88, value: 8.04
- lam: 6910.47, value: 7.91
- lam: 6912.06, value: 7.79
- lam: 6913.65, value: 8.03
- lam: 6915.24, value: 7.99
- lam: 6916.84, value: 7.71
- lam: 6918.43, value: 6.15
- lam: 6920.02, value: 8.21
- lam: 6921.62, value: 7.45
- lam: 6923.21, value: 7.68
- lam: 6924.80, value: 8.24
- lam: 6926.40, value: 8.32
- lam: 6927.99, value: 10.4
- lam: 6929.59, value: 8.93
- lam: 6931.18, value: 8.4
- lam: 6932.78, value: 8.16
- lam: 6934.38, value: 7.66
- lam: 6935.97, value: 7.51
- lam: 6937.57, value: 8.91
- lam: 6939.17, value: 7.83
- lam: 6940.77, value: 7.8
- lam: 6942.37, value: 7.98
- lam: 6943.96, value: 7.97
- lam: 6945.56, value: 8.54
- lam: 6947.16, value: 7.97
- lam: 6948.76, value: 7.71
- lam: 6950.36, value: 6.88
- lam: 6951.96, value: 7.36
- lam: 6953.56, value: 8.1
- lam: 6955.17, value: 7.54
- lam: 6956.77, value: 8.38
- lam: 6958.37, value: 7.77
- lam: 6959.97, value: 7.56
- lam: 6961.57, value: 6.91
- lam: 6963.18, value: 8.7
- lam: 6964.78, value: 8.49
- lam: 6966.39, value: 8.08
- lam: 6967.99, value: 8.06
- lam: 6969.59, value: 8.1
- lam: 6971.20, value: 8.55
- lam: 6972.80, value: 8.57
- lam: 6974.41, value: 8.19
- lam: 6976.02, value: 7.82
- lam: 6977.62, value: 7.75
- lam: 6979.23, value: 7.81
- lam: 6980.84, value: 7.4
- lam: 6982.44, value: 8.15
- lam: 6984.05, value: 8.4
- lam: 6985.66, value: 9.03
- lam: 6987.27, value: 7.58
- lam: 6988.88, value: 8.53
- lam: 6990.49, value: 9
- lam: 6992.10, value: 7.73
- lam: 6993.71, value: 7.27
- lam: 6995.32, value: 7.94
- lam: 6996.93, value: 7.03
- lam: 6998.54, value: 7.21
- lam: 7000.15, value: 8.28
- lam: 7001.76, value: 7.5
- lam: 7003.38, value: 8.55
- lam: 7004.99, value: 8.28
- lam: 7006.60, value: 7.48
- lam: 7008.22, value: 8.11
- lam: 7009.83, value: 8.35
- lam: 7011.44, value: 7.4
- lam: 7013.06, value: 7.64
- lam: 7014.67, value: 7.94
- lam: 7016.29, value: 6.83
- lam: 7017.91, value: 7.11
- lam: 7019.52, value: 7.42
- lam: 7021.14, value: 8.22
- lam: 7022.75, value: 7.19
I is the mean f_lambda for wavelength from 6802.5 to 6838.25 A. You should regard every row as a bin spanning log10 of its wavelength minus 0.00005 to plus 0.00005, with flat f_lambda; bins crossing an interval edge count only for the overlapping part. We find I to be 8.2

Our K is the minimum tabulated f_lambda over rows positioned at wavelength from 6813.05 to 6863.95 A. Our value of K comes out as 7.17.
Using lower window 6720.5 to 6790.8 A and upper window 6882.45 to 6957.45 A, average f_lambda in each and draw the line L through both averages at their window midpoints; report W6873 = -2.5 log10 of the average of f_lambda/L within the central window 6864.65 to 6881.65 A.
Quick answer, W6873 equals 0.07 mag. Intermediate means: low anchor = 8.01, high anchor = 7.99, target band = 7.48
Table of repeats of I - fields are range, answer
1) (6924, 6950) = 8.25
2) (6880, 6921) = 7.9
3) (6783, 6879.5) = 7.99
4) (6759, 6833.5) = 8.1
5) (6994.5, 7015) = 7.82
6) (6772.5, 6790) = 7.72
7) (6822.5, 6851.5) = 8.39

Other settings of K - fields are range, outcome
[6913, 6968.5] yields 6.15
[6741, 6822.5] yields 6.44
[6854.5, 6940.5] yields 5.44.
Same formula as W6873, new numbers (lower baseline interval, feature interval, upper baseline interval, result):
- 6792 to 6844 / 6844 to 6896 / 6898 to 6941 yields 0.04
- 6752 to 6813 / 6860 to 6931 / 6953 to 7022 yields 0.01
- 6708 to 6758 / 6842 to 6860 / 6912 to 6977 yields -0.02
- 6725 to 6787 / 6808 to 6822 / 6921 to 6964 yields 0.01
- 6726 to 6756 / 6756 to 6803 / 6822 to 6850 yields 0.03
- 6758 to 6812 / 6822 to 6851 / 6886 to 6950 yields -0.05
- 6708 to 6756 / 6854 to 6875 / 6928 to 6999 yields 0.05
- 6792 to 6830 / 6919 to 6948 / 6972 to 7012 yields -0.02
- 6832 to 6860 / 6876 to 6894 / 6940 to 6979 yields 0.01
